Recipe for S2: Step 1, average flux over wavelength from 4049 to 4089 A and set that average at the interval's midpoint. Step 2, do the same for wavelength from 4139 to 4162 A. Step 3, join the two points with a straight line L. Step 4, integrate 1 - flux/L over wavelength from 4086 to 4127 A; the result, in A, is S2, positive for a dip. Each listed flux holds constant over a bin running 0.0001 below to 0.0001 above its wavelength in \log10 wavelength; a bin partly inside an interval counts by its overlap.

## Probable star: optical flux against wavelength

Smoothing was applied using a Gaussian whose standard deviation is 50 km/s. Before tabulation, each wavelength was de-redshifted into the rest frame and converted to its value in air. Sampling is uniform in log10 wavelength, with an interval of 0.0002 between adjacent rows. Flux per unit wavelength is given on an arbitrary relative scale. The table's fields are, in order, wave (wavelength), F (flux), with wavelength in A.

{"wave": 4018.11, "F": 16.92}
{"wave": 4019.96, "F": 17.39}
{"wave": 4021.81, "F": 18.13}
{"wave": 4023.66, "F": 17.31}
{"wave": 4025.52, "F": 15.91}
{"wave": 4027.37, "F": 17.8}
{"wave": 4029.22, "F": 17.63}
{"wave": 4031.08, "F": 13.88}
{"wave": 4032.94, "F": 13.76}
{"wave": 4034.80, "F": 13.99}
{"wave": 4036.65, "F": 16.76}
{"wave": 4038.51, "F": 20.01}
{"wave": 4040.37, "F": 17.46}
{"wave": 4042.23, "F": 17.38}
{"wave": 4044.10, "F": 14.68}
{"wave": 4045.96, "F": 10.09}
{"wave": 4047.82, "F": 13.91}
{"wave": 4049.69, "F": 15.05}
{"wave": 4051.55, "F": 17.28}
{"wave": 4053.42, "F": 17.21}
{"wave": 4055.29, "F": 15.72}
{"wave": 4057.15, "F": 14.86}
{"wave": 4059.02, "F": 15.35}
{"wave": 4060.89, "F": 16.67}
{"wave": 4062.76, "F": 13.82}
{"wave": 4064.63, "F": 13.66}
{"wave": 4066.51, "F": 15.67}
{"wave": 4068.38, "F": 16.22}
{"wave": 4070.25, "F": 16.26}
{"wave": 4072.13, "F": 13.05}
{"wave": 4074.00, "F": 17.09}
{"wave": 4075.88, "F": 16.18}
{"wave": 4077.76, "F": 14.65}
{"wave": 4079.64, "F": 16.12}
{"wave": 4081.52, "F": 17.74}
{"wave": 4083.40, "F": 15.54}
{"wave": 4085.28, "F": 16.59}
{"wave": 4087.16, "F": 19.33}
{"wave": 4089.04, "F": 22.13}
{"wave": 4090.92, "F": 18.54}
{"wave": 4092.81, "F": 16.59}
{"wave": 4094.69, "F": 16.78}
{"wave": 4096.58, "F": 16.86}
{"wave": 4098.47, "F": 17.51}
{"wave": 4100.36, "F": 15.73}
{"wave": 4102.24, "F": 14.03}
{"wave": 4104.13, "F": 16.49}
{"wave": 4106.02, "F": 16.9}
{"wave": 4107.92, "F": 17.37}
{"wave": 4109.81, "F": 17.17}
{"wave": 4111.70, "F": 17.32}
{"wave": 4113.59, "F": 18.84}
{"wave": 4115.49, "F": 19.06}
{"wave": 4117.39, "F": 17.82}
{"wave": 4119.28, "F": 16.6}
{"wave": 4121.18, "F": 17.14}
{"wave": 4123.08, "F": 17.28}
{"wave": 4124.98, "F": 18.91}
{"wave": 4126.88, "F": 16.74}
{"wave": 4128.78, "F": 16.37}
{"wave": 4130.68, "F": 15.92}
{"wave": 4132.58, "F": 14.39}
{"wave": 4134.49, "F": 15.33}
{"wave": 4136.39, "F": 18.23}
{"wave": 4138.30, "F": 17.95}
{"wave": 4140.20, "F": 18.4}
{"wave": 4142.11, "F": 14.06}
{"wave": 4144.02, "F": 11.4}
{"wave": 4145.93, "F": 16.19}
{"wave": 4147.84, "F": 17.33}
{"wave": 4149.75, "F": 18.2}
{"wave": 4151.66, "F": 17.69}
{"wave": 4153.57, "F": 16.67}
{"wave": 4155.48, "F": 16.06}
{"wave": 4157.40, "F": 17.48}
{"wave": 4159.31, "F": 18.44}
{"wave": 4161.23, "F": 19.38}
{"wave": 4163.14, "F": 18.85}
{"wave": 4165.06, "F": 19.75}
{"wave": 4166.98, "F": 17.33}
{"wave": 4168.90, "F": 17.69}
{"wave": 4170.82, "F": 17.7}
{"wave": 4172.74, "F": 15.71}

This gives -2.84 A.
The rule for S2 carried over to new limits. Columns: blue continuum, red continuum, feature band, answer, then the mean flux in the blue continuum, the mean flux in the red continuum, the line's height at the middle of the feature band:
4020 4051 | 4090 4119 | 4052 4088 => 1.4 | 15.9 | 17.1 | 16.5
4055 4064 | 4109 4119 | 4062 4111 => 0.3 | 15.2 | 18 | 16.6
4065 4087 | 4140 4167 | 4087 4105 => -1.2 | 16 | 17.1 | 16.3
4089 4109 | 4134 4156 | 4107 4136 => -0.6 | 16.9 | 16.5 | 16.7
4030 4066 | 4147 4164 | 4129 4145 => 1.5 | 15.4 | 17.8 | 17.4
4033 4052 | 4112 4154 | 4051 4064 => 0.0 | 15.5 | 16.8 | 15.8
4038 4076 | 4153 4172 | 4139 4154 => 1.1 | 15.5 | 17.9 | 17.6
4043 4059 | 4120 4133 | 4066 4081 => -0.2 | 14.9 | 16.8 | 15.5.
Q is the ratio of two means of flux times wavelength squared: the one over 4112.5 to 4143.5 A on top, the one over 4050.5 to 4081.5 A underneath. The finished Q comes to 1.1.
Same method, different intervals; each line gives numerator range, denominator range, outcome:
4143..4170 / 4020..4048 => 1.15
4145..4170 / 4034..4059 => 1.19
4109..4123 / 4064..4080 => 1.17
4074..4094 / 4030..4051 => 1.16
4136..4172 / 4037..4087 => 1.15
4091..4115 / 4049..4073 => 1.12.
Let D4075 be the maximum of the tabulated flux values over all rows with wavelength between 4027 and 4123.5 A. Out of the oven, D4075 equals 22.13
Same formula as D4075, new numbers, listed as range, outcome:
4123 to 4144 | 18.91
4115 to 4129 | 19.06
